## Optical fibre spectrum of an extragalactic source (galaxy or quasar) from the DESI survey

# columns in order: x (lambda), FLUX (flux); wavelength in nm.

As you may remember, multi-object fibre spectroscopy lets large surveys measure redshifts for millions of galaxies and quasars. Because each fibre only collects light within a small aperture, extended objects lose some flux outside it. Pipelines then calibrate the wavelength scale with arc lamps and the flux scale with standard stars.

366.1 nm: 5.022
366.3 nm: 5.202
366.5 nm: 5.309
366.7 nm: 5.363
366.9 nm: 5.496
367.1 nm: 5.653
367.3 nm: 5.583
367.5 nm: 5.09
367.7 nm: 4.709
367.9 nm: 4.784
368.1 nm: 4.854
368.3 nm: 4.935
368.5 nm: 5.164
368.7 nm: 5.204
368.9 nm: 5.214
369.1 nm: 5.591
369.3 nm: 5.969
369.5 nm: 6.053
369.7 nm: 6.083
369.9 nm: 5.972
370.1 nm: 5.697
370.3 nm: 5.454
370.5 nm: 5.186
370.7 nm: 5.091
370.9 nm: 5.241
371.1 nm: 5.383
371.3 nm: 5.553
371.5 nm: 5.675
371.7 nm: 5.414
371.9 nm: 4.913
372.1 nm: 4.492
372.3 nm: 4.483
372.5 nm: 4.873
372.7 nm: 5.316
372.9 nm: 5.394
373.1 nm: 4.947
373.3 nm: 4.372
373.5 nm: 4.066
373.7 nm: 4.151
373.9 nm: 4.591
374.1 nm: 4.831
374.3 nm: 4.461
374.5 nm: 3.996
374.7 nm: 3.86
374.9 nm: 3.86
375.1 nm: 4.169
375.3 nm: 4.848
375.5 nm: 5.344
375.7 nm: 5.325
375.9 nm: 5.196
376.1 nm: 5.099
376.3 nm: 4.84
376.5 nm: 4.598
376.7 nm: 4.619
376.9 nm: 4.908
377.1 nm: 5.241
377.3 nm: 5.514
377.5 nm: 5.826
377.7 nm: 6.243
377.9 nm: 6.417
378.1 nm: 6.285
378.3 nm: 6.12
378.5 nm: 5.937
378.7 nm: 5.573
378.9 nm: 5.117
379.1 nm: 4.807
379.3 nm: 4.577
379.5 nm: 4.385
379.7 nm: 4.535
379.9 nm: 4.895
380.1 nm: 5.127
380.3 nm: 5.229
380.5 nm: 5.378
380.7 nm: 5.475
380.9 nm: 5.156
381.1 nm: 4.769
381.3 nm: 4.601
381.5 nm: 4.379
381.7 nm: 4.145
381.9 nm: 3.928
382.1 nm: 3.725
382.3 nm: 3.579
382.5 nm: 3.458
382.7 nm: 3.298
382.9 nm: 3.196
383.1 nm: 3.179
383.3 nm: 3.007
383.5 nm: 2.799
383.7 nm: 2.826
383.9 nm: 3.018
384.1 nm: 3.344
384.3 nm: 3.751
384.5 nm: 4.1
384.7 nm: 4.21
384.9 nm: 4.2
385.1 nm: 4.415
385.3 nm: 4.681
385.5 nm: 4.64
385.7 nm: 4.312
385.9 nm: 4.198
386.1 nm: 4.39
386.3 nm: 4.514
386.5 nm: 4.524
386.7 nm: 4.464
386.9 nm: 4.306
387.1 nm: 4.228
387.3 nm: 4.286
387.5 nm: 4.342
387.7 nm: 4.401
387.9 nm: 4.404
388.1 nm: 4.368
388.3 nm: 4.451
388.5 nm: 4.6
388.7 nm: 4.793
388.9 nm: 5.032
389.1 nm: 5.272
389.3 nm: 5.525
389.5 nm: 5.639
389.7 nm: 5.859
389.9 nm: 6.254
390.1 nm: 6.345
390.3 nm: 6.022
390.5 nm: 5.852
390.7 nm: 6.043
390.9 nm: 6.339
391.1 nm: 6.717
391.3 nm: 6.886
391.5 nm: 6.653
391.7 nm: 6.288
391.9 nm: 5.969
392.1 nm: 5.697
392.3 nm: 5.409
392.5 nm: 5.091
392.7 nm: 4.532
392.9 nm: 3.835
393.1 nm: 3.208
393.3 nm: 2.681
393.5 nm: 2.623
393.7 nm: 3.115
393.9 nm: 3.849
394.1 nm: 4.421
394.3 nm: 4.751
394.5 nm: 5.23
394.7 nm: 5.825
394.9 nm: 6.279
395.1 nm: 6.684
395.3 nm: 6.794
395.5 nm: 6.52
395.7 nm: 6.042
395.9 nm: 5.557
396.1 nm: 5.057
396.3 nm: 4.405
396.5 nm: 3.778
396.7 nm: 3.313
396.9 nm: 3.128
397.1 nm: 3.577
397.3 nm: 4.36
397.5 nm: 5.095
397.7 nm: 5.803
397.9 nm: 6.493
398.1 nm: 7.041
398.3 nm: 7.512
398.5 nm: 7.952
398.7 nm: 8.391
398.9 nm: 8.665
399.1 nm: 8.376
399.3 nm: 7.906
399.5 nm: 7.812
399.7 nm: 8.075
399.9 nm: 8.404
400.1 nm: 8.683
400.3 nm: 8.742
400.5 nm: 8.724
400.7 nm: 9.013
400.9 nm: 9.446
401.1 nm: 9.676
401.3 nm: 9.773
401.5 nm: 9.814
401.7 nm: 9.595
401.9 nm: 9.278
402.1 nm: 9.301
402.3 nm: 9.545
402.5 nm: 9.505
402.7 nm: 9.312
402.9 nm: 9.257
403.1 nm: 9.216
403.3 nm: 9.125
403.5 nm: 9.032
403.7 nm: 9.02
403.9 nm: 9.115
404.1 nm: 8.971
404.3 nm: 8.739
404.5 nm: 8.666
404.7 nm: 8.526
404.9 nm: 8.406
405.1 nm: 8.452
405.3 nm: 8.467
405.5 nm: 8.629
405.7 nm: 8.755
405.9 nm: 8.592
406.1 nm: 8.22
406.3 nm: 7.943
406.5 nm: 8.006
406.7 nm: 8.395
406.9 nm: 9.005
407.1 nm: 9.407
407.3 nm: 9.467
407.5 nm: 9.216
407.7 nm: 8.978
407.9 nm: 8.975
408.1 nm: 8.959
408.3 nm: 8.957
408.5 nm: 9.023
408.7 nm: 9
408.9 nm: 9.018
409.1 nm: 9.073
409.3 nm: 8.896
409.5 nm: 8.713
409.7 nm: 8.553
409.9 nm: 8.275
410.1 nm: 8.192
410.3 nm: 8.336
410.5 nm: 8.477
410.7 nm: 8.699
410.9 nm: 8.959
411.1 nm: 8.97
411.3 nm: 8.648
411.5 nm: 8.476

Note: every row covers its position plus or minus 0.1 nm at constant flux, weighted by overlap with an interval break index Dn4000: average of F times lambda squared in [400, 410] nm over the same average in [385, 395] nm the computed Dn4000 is 1.9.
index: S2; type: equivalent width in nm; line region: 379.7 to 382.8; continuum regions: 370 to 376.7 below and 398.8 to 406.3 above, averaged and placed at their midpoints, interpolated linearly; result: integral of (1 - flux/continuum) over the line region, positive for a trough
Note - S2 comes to 0.76 nm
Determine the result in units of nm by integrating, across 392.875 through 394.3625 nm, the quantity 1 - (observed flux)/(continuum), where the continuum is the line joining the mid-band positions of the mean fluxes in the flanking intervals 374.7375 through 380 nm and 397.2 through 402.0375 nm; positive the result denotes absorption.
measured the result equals 0.773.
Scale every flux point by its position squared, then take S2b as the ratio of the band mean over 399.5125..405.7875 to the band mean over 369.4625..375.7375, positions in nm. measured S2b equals 2.1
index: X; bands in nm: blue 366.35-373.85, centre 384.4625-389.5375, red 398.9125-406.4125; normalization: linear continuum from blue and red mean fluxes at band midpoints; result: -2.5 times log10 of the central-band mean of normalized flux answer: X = 0.49 mag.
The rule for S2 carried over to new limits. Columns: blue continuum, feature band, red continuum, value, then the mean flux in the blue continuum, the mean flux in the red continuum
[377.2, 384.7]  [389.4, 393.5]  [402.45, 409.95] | 0.51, 4.53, 8.84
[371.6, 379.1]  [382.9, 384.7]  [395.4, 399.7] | 0.70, 5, 6.08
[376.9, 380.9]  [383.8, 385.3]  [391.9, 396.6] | 0.37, 5.39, 4.87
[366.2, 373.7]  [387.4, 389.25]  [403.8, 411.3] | 0.61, 5.22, 8.73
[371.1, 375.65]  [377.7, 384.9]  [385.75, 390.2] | 0.52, 4.73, 4.82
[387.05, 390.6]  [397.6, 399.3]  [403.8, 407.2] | -0.10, 5.11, 8.61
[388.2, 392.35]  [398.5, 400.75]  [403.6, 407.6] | -0.25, 5.8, 8.7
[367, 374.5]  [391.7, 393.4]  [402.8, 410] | 0.63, 5.13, 8.81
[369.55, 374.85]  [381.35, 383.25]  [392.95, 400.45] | 0.60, 4.98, 5.85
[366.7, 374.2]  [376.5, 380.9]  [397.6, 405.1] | 0.56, 5.18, 8.67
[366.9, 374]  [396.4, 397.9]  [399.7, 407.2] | 0.71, 5.18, 8.93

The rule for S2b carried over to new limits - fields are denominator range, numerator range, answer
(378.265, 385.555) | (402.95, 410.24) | 2.32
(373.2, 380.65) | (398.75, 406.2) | 2.03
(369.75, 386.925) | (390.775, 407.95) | 1.73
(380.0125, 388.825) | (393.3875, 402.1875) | 1.72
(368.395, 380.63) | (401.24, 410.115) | 2.04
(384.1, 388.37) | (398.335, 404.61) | 2.23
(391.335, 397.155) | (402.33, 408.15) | 1.92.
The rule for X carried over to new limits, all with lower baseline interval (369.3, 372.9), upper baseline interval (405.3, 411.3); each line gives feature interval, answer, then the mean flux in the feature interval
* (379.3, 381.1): 0.24 mag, 4.98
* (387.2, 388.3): 0.49 mag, 4.37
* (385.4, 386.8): 0.45 mag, 4.43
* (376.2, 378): 0.11 mag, 5.36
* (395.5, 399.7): 0.27 mag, 6.07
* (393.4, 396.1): 0.40 mag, 5.2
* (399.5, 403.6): -0.13 mag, 9.14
